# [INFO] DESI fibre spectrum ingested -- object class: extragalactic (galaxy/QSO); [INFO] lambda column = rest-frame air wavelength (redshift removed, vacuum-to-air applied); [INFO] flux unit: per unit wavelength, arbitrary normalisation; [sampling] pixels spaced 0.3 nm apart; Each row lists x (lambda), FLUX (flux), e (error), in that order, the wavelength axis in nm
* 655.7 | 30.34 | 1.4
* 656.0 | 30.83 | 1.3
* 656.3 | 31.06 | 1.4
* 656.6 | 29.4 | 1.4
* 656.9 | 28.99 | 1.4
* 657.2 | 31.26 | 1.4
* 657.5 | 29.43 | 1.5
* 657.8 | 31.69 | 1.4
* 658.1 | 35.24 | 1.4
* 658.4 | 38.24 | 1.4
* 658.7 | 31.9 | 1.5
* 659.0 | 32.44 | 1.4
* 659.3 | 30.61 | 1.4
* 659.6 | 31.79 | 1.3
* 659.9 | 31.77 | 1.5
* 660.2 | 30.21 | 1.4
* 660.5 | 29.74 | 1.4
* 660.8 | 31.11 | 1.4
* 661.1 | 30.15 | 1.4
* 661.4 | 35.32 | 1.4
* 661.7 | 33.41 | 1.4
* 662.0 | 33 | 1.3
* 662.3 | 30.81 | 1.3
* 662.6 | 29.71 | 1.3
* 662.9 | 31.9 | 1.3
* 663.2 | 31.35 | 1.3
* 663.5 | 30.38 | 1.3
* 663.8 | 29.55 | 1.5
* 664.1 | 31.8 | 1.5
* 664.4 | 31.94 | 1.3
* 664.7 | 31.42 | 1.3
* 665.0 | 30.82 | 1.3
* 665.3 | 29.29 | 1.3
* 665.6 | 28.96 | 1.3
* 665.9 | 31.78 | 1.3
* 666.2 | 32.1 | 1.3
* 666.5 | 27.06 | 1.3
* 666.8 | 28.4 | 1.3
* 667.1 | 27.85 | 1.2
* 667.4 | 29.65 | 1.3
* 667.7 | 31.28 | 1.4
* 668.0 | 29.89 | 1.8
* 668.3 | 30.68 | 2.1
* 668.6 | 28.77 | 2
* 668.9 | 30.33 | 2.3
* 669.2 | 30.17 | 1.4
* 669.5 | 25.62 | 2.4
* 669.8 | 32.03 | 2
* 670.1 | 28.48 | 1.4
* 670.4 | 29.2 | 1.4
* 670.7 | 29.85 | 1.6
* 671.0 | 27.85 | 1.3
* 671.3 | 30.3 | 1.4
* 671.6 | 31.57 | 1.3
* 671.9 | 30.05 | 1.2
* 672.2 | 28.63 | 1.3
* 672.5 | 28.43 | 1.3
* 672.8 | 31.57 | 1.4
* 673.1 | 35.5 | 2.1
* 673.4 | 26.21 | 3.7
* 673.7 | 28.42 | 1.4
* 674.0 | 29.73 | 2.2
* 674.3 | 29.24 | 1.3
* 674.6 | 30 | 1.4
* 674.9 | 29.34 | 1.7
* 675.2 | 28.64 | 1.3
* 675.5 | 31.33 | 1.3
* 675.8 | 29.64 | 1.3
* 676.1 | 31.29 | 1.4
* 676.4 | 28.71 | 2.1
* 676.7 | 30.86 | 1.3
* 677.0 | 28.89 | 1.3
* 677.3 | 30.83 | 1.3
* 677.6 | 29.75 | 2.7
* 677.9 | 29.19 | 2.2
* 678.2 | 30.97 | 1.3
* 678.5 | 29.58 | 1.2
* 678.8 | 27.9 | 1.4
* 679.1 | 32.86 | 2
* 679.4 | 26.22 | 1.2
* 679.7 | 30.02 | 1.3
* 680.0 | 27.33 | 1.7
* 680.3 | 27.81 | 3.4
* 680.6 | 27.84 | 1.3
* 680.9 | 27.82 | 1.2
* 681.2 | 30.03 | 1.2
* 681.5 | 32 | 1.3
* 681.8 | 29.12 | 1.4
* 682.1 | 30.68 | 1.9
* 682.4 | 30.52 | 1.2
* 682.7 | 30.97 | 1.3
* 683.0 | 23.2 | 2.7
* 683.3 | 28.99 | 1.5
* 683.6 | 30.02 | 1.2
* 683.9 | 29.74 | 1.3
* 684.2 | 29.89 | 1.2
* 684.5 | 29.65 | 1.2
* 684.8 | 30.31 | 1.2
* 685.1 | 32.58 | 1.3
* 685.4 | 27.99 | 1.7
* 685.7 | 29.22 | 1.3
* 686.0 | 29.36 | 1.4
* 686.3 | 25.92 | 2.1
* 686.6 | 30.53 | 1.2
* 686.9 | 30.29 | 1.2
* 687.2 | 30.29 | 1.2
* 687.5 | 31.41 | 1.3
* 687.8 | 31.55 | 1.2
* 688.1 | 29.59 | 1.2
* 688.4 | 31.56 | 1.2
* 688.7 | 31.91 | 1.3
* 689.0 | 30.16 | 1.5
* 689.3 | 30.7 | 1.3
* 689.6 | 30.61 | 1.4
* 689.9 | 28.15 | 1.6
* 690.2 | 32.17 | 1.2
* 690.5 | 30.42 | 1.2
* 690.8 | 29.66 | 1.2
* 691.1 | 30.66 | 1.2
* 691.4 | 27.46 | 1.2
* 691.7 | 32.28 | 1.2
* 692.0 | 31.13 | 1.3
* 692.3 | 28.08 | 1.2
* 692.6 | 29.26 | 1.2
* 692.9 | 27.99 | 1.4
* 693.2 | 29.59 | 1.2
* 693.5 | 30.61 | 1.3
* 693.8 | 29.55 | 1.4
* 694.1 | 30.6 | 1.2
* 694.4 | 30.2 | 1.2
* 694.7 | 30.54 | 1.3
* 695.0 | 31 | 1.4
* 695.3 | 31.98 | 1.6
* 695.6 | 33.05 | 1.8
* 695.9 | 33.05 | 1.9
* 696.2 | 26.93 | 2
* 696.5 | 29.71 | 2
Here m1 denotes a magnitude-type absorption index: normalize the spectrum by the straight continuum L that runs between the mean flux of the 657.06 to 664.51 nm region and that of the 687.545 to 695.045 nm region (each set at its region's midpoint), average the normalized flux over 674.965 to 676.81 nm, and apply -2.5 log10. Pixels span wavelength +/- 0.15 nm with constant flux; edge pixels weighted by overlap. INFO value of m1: 0.04 mag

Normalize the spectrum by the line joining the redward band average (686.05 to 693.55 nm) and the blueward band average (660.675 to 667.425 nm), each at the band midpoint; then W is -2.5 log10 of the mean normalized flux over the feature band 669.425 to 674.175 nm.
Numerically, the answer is 0.03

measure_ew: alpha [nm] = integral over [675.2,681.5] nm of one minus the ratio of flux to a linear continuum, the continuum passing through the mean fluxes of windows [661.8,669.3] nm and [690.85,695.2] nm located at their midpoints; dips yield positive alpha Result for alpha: 0.14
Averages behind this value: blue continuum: 30.4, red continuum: 29.9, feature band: 29.5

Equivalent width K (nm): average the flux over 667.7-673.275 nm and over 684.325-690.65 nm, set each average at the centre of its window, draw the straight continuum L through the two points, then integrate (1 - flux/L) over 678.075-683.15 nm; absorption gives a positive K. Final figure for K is 0.17 nm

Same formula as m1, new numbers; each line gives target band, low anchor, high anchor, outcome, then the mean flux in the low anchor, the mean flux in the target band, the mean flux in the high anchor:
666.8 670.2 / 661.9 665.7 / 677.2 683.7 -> 0.03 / 30.8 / 29.5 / 29.2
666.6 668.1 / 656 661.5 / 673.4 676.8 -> 0.04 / 31.6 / 29.3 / 29.6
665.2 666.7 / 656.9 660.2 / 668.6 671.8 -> 0.02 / 32.2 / 29.8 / 29.5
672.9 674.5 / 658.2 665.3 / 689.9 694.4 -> 0.04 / 31.7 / 29.9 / 29.9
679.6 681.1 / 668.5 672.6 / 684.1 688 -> 0.06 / 29.4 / 28.2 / 29.9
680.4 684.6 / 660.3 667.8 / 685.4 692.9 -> 0.03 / 30.7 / 29.3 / 30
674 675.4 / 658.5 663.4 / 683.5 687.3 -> 0.04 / 31.6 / 29.4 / 29.7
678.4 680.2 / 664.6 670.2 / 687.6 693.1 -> 0.04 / 29.7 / 28.9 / 30.2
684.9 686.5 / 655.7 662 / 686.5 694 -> 0.05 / 31.7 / 29.1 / 30.2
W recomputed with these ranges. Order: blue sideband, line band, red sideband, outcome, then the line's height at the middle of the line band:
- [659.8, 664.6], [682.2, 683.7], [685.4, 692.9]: 0.06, 30.3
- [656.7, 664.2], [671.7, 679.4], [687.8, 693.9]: 0.04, 30.9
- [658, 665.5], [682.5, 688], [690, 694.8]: 0.03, 30.4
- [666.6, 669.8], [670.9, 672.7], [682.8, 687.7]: -0.01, 29.4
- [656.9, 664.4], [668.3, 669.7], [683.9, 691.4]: 0.08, 31.2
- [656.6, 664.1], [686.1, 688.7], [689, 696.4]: 0.01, 30.5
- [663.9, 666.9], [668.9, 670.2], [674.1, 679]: 0.03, 30.2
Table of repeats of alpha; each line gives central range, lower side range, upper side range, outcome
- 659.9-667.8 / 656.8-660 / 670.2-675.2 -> 0.12 nm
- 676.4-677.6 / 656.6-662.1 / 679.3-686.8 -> 0.00 nm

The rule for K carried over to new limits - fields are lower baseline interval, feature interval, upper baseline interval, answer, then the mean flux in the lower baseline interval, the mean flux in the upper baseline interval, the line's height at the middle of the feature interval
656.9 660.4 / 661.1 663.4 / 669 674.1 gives -0.05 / 32.1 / 29.6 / 31.4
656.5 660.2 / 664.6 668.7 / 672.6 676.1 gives 0.14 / 31.9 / 30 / 30.9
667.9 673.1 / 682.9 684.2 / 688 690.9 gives 0.08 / 29.8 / 30.5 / 30.3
